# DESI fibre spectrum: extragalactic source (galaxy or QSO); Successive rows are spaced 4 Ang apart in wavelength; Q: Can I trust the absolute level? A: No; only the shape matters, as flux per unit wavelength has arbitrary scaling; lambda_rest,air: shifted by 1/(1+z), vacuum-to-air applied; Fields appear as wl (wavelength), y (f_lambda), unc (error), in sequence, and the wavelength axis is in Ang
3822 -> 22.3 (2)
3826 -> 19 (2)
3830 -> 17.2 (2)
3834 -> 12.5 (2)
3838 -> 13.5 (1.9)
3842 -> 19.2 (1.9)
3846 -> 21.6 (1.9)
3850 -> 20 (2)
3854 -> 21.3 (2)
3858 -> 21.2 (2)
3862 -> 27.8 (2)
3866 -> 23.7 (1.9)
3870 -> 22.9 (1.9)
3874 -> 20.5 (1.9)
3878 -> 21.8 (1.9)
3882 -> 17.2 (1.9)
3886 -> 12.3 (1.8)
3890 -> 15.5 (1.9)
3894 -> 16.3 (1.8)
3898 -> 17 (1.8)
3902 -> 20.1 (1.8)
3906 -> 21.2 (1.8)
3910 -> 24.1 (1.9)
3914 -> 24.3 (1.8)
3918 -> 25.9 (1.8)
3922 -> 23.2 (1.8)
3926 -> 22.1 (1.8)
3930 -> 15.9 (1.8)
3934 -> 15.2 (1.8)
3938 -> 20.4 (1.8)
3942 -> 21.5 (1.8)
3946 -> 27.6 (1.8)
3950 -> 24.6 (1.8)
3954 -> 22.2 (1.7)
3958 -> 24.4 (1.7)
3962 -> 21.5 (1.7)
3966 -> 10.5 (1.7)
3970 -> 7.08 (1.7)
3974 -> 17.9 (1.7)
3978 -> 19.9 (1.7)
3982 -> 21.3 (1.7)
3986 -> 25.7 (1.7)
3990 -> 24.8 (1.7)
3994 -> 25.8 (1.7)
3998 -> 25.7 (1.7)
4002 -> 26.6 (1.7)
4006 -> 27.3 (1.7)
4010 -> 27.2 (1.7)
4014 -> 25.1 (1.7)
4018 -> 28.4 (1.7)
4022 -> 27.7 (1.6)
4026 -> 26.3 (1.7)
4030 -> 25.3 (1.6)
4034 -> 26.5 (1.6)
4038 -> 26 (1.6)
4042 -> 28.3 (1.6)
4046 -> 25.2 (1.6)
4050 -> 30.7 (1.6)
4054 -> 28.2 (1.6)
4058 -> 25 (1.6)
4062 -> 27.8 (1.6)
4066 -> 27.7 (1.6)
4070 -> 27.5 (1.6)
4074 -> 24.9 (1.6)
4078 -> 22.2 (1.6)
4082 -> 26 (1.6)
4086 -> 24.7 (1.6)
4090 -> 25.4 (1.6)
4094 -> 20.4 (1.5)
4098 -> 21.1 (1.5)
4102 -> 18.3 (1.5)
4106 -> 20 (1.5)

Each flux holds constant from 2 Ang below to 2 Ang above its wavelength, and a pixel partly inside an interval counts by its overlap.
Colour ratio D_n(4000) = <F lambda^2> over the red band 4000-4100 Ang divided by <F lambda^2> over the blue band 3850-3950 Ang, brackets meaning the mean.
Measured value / 1.35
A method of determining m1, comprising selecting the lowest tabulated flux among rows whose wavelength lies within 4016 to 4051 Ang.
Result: 25.2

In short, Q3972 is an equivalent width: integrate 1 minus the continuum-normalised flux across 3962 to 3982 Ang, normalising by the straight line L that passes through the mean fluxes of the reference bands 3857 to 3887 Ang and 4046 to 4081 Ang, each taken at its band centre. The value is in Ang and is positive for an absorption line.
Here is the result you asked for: 7.24 Ang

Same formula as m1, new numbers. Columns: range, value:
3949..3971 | 7.08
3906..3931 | 15.9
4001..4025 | 25.1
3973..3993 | 17.9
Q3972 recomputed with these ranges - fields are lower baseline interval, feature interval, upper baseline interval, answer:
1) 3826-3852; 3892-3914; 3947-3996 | -1.3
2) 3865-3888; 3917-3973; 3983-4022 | 7.4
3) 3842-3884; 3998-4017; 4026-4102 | -1.6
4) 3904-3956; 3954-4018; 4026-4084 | 5.1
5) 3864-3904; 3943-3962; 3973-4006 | -1.8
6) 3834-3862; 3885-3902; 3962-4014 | 3.6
